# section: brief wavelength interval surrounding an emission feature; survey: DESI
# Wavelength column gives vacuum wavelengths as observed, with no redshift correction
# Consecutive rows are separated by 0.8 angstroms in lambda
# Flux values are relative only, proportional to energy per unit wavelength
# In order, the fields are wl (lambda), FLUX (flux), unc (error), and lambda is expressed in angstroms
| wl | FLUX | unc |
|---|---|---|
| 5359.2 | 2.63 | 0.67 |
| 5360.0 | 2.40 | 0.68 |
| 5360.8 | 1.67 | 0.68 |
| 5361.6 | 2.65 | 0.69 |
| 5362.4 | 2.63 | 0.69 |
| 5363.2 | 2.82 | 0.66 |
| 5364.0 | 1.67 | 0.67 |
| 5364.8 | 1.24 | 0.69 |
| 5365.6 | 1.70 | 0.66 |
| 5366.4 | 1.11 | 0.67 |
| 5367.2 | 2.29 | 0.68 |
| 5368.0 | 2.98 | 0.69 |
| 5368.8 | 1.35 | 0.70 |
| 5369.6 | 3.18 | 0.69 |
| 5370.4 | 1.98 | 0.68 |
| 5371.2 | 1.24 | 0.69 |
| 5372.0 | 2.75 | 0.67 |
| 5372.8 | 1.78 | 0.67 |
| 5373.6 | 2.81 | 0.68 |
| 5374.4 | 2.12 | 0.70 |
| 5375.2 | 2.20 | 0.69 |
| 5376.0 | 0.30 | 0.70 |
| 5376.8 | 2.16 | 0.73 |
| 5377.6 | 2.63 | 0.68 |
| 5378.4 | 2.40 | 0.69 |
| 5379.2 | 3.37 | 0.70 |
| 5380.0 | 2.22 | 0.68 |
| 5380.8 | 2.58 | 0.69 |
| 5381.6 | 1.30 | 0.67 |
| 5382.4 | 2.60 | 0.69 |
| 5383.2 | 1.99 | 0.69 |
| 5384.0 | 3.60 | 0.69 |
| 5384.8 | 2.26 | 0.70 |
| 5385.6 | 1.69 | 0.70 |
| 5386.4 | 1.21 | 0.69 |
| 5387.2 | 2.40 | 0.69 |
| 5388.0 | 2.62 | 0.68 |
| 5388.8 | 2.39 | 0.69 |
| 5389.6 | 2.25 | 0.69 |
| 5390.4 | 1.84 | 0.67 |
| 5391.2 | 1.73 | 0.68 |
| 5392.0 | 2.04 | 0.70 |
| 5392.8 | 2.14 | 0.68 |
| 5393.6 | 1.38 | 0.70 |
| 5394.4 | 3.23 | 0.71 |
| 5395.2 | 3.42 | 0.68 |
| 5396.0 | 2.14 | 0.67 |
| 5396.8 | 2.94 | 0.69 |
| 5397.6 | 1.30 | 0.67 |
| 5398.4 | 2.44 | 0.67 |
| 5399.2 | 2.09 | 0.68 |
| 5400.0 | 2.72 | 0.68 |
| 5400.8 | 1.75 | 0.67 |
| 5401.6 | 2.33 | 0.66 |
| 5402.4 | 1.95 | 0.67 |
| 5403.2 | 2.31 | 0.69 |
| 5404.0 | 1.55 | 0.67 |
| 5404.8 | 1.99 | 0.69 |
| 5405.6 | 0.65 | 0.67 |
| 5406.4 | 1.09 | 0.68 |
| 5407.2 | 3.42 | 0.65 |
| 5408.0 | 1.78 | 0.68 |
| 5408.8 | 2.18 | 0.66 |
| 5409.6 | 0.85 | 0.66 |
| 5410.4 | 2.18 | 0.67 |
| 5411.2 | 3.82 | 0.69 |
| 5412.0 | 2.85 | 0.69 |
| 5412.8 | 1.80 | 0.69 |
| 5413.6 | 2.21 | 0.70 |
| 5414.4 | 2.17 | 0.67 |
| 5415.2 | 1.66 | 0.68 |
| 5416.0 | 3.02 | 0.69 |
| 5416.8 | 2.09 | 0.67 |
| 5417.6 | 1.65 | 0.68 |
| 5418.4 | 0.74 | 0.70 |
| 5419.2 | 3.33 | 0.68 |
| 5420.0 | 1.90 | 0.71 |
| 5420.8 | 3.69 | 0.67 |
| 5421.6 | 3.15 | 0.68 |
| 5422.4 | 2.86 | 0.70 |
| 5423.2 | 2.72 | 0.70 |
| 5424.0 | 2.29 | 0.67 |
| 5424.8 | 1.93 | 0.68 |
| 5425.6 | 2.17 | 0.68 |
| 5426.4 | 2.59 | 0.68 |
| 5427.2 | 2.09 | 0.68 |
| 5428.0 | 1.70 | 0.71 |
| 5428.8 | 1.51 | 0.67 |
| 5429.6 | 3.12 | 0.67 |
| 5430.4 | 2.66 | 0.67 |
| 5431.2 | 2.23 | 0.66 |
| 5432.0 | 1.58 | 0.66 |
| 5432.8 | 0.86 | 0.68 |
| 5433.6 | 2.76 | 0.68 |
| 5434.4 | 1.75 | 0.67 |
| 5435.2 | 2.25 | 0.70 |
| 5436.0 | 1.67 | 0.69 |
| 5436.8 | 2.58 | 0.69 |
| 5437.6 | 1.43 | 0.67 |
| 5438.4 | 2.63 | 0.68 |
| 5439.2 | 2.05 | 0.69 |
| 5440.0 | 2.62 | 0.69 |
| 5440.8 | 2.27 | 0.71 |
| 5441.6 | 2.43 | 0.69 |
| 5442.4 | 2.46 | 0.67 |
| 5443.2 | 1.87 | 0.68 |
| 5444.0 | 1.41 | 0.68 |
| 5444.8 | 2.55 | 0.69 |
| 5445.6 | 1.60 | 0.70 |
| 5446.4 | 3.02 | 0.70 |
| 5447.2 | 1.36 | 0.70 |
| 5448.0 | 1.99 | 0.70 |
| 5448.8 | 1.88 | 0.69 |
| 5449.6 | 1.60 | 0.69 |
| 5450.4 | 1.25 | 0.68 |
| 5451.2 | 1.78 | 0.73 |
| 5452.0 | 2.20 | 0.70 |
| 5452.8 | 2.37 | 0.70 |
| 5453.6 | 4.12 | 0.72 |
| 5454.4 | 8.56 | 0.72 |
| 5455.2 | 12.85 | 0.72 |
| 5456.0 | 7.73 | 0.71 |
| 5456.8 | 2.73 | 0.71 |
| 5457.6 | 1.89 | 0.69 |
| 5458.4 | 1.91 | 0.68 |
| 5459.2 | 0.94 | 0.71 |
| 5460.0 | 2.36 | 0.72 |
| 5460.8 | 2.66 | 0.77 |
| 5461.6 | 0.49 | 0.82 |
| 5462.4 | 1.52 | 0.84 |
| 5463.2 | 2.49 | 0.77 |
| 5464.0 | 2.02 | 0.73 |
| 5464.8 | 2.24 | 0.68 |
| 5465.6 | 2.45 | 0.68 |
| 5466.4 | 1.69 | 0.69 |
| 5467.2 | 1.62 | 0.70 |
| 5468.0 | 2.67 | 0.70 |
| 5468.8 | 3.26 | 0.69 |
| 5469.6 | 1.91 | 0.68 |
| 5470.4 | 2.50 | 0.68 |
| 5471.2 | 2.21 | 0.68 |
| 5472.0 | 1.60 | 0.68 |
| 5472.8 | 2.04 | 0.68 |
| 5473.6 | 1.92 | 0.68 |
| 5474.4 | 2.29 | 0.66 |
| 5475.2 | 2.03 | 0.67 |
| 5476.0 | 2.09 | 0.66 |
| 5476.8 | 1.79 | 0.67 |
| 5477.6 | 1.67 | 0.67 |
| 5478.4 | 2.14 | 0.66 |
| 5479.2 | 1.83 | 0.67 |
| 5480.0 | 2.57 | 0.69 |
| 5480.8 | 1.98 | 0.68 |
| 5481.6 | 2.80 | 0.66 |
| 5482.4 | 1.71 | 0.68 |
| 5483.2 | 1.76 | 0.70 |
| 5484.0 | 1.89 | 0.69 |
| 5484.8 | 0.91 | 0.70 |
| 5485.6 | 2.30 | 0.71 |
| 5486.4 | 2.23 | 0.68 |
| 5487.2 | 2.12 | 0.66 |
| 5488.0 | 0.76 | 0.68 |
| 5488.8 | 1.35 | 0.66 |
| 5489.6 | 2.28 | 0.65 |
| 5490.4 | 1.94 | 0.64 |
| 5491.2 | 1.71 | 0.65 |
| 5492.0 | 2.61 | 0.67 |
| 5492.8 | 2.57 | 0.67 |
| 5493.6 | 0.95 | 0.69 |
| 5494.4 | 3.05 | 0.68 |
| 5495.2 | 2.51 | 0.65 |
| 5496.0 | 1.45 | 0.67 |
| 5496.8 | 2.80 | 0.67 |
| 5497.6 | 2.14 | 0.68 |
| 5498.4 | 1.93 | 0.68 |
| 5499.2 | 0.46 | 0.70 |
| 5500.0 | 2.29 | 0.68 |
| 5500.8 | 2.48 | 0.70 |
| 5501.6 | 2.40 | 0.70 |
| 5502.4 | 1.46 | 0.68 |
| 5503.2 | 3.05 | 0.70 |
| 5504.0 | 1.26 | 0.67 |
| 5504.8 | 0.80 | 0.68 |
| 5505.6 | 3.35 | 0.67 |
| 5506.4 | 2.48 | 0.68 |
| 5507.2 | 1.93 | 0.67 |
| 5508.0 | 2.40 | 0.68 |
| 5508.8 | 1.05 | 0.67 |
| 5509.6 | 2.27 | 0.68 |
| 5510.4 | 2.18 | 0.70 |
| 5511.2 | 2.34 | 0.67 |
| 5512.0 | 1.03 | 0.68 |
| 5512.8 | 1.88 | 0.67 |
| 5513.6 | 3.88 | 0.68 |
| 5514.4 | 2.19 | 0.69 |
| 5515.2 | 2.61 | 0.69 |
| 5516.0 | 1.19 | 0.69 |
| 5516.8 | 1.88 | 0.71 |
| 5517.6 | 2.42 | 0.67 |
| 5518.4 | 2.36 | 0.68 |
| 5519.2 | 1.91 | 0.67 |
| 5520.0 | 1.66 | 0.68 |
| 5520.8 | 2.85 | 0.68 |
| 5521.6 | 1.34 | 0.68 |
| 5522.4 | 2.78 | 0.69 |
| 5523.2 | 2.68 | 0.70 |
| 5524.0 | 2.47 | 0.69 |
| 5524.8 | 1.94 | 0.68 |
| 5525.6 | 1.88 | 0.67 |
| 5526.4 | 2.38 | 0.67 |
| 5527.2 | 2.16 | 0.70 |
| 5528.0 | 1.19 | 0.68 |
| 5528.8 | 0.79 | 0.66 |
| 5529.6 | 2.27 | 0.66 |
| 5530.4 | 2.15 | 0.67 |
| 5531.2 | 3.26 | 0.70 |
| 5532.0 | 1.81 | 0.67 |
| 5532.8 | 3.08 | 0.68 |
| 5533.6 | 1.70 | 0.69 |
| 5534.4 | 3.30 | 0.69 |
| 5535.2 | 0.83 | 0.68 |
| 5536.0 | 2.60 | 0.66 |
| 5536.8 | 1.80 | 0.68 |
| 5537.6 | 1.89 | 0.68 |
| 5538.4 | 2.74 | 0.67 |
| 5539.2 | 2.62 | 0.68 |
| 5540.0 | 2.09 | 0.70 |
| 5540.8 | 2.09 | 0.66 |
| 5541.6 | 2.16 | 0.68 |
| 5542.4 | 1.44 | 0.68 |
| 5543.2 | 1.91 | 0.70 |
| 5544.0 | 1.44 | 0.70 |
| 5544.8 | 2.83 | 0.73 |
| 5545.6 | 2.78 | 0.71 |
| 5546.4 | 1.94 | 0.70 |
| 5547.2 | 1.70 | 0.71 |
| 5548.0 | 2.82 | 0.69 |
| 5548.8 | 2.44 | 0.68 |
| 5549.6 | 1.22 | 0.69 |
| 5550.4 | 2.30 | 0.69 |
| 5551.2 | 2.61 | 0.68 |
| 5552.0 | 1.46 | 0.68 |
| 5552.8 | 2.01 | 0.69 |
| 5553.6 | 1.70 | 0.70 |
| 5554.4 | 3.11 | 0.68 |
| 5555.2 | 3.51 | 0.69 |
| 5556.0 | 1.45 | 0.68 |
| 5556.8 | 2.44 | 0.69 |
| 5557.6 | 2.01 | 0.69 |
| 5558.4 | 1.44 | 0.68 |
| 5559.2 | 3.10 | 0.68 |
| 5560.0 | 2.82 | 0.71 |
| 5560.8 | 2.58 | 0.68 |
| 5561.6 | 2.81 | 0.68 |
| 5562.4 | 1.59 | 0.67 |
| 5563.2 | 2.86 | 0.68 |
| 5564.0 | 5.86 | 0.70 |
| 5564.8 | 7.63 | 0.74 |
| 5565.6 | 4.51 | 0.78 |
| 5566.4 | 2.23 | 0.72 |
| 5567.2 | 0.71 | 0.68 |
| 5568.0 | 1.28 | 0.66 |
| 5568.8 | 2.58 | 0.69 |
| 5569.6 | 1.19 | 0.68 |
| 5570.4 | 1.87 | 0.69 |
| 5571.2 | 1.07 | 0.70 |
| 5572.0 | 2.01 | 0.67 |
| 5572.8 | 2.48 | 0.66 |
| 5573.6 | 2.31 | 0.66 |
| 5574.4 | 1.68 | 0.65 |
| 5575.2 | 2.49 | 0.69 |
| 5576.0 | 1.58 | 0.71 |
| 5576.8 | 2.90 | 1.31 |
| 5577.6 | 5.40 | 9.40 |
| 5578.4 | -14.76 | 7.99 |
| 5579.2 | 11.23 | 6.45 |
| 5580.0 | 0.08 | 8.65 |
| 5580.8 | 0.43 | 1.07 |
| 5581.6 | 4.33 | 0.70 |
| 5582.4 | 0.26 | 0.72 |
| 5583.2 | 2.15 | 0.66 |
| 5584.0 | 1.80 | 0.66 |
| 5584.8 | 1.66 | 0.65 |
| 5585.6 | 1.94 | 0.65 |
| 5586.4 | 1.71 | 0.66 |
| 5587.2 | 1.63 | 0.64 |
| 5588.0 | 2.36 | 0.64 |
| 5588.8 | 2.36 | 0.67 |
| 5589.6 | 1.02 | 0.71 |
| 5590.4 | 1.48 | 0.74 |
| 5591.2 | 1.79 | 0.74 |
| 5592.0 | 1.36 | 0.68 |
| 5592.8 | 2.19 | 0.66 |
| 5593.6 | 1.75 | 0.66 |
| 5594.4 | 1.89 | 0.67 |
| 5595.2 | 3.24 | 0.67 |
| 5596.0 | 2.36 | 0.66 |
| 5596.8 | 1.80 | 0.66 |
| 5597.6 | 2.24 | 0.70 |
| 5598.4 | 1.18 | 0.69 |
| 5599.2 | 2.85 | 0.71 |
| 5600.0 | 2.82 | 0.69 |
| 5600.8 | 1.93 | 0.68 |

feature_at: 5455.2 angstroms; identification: H-beta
